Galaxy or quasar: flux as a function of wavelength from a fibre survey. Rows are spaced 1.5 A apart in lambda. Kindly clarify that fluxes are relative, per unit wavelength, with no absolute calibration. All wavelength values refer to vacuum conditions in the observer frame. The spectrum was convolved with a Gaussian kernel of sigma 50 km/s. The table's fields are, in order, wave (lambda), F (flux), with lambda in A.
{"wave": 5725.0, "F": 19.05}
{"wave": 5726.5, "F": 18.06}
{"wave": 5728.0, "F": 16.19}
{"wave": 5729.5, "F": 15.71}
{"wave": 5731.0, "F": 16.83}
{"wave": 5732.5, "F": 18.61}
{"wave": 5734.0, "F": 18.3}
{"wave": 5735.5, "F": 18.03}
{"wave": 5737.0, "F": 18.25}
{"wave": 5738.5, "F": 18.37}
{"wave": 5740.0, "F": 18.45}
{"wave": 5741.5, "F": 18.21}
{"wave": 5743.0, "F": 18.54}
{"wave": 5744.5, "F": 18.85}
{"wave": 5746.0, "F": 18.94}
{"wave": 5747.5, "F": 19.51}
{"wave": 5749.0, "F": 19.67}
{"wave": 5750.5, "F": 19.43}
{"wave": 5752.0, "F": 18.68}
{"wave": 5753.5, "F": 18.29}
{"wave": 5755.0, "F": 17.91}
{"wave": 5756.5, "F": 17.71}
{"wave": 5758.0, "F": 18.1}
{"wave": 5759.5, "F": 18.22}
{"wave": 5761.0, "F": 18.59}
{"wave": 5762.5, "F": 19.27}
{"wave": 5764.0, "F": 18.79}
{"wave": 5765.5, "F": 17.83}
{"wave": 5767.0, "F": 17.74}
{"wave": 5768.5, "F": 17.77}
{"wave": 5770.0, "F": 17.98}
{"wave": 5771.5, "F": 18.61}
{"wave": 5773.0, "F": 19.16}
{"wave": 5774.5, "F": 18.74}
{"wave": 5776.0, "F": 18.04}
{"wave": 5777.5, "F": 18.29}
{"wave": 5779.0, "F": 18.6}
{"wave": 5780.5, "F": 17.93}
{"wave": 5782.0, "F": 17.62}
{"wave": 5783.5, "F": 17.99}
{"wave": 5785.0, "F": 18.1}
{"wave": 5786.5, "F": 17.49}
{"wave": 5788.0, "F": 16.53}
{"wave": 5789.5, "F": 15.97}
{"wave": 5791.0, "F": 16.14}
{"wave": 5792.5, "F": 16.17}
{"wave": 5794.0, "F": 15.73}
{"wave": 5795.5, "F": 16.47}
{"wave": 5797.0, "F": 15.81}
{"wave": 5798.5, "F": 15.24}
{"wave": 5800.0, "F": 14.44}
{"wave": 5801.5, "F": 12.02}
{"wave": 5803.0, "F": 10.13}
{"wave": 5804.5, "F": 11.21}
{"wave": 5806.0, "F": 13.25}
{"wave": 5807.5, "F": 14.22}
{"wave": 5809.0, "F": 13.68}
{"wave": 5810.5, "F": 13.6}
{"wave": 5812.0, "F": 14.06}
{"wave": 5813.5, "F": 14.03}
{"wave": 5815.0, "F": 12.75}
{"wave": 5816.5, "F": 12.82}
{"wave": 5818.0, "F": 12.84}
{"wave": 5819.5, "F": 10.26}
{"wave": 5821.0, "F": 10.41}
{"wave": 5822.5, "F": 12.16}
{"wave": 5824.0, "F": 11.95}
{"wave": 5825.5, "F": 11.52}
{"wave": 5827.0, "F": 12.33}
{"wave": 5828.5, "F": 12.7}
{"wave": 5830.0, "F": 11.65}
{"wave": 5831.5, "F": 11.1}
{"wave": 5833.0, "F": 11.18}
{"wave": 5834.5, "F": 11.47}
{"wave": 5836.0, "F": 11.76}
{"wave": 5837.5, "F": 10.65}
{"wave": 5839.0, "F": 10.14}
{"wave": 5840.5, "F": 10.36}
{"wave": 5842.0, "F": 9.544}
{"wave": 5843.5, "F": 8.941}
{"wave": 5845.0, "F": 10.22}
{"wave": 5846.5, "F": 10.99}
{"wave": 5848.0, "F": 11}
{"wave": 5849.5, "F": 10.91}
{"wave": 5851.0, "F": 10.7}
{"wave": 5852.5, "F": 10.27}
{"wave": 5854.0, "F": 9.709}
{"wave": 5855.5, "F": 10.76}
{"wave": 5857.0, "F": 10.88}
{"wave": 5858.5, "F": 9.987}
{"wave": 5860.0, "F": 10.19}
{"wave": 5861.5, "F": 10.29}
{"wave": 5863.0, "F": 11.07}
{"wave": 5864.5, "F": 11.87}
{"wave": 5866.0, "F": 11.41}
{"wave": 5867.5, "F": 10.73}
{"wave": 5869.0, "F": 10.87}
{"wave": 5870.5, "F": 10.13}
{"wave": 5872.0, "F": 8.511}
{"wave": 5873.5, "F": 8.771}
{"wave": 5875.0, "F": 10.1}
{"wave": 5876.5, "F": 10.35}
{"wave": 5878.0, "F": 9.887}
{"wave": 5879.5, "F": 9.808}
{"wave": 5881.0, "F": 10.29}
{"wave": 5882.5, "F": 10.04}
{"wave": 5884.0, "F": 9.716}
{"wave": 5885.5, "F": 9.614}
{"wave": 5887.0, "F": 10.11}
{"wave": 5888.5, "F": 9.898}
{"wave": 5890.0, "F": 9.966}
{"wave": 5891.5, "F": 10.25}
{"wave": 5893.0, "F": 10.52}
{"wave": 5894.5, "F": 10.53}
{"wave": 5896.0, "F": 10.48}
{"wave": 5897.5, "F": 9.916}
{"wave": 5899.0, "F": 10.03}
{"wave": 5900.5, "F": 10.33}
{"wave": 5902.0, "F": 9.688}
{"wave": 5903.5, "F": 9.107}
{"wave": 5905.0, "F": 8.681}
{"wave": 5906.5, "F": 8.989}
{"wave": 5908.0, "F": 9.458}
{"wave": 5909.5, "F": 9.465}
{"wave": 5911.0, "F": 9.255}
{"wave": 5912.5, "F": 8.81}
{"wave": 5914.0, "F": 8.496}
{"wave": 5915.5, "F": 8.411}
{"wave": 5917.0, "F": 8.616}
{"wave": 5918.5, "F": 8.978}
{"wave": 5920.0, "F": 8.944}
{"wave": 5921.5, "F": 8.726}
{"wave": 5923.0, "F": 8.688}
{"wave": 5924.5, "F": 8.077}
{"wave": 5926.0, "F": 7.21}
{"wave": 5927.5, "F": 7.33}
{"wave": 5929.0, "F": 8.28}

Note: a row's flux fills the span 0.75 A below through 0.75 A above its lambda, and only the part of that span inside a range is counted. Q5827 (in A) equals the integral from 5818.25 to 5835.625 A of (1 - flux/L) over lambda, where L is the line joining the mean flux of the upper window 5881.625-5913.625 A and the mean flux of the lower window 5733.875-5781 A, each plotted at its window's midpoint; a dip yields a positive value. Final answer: 3.16 A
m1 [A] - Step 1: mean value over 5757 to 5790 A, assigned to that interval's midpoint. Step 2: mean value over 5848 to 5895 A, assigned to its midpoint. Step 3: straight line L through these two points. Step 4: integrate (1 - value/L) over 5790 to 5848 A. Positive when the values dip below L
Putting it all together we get 8.14 A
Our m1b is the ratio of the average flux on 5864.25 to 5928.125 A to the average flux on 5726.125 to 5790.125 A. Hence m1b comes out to 0.53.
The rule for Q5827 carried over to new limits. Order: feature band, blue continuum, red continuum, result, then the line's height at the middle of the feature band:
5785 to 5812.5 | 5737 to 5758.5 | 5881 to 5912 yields 1.7 A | 15.6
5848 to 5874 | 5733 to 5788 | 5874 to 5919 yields 3.2 A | 11.9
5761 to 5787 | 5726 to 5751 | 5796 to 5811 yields -4.5 A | 15.6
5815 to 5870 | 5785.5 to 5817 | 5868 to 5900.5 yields 5.3 A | 12.2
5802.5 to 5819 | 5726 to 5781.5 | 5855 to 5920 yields 1.9 A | 14.7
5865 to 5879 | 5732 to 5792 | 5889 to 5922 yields 1.7 A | 11.5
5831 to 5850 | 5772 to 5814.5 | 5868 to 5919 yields 3.3 A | 12.9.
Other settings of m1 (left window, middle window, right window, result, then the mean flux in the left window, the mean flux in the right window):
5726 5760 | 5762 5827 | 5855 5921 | -0.1 A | 18.2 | 9.86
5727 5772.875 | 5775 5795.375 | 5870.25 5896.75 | -1.5 A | 18.3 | 9.94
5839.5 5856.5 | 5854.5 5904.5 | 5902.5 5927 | -3.2 A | 10.3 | 8.74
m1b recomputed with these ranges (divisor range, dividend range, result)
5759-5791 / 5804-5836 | 0.68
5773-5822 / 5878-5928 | 0.62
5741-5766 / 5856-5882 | 0.55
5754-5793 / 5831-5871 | 0.59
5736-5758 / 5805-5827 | 0.68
